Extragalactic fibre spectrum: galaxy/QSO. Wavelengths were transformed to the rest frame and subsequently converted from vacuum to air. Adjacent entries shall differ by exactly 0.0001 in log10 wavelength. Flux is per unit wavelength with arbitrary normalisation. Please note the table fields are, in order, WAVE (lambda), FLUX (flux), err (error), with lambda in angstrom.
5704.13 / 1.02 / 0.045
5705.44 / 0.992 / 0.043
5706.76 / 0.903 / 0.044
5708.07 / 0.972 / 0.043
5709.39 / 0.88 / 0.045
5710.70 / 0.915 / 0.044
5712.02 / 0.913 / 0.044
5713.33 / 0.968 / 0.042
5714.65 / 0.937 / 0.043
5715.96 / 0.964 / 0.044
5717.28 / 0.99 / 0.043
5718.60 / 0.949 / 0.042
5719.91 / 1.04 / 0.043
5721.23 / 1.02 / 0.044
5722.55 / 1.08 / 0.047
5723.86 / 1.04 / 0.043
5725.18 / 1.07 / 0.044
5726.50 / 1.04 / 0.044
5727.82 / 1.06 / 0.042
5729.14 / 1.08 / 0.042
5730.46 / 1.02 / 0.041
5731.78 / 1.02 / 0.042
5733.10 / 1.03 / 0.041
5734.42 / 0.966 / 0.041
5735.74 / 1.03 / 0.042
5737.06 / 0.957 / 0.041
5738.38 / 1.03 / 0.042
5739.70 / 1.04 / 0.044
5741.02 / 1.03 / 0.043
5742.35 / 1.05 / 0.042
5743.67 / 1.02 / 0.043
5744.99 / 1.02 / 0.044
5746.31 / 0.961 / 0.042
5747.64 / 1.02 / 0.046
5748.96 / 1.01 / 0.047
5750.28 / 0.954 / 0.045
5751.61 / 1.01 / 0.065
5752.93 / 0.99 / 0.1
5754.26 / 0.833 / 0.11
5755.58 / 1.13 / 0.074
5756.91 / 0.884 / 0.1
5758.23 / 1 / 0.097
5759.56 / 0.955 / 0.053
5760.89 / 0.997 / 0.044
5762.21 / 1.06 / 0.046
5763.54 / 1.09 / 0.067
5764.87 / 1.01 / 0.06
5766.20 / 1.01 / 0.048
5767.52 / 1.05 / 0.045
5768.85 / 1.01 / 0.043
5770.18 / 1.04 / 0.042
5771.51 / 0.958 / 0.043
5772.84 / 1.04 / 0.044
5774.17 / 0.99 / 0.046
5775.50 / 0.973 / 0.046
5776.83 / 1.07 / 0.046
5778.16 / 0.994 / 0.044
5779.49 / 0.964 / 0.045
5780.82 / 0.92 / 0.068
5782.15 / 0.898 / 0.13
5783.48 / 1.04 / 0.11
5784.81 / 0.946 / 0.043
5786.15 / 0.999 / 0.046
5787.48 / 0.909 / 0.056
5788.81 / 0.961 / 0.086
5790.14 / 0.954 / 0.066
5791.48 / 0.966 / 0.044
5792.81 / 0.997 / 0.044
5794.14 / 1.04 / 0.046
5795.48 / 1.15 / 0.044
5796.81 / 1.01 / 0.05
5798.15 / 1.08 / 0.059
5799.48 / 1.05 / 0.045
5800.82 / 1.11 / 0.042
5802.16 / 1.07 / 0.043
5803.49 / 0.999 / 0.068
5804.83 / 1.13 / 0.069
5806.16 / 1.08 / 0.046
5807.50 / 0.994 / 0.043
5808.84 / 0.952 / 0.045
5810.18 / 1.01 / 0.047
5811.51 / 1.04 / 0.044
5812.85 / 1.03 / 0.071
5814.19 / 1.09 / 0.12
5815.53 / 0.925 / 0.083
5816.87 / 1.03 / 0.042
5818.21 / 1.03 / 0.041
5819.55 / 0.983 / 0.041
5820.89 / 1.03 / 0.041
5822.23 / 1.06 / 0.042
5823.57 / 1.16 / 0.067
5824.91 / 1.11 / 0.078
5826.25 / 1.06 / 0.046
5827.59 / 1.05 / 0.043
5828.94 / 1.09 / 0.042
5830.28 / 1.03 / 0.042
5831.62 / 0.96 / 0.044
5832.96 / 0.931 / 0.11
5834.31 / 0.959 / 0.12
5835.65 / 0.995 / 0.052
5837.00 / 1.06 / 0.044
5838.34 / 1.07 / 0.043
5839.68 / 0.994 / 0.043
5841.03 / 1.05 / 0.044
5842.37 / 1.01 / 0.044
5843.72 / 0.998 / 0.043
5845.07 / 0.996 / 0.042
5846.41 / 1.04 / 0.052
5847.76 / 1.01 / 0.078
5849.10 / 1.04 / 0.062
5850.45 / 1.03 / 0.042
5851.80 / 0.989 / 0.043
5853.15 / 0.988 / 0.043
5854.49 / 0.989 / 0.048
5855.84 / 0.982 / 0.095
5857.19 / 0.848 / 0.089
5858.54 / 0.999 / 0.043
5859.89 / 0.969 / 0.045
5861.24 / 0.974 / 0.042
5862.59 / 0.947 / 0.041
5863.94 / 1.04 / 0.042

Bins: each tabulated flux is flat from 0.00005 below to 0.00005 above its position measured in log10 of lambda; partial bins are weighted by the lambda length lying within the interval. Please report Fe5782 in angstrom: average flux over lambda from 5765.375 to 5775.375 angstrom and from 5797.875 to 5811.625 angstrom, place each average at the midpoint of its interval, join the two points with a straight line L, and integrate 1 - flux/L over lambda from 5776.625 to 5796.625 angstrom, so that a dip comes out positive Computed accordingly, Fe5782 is 0.82 angstrom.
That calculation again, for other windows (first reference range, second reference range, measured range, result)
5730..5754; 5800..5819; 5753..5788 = 0.91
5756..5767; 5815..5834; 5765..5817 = 0.25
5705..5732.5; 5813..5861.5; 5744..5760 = 0.28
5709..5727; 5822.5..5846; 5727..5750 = -0.55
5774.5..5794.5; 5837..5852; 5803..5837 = -0.89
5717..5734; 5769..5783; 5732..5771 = 0.11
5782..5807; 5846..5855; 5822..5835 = -0.30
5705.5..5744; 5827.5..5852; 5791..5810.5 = -0.65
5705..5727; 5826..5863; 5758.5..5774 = -0.47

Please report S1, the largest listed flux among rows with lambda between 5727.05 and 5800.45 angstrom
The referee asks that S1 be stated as 1.15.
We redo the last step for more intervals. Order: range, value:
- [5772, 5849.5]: 1.16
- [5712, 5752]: 1.08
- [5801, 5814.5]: 1.13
